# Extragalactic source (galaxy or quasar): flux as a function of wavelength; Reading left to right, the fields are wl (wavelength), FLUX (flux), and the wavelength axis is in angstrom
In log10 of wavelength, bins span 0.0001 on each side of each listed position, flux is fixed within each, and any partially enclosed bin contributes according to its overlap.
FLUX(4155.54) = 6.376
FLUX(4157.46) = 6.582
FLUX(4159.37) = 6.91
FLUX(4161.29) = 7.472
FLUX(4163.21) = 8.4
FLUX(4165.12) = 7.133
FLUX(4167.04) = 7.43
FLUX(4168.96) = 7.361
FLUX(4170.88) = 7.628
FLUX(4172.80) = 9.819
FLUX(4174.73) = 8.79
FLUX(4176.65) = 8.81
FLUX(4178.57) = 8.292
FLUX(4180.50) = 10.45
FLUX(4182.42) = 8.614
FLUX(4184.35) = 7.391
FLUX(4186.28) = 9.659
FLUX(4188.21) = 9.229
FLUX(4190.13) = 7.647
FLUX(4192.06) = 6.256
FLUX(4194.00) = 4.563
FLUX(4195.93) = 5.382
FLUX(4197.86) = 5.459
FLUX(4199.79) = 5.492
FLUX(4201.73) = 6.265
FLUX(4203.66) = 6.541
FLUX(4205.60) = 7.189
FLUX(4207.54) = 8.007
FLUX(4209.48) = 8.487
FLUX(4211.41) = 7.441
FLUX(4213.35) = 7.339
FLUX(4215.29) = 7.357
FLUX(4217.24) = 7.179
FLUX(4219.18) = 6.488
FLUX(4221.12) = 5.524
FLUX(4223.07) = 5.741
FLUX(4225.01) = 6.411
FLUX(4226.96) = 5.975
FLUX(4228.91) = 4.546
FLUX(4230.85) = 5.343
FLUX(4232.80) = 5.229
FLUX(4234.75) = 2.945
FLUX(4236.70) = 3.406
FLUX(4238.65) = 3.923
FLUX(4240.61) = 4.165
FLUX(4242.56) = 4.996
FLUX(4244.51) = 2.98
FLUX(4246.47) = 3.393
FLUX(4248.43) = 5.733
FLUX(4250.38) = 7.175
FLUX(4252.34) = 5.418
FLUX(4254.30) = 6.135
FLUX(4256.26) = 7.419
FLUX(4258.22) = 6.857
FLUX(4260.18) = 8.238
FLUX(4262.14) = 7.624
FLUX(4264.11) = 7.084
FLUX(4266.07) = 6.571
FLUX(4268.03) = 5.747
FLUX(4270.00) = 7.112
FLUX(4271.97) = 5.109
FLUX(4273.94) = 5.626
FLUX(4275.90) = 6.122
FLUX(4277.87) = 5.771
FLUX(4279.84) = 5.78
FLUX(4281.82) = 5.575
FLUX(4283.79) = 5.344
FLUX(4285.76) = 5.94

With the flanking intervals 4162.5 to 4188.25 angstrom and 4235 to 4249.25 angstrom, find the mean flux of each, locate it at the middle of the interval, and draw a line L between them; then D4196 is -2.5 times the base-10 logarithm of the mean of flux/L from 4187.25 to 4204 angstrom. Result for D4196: 0.13 mag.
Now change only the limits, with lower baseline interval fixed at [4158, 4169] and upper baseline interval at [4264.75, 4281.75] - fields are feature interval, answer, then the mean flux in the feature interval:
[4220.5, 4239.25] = 0.31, 4.91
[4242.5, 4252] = 0.28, 4.88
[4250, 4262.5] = -0.12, 6.94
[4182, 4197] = -0.03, 7.28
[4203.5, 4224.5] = -0.04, 7.03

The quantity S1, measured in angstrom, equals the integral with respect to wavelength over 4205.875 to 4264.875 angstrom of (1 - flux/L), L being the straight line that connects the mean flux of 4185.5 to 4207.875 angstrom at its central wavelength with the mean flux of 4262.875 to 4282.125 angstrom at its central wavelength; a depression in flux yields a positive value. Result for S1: 4.1 angstrom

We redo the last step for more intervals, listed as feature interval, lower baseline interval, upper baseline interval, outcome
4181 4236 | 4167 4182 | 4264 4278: 8.6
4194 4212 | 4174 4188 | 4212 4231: 2.0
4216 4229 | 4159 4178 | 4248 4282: 1.9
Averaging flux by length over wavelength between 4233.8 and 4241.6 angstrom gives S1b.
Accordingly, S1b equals 3.61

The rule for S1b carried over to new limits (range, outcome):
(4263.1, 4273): 6.32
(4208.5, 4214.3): 7.77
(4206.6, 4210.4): 8.24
